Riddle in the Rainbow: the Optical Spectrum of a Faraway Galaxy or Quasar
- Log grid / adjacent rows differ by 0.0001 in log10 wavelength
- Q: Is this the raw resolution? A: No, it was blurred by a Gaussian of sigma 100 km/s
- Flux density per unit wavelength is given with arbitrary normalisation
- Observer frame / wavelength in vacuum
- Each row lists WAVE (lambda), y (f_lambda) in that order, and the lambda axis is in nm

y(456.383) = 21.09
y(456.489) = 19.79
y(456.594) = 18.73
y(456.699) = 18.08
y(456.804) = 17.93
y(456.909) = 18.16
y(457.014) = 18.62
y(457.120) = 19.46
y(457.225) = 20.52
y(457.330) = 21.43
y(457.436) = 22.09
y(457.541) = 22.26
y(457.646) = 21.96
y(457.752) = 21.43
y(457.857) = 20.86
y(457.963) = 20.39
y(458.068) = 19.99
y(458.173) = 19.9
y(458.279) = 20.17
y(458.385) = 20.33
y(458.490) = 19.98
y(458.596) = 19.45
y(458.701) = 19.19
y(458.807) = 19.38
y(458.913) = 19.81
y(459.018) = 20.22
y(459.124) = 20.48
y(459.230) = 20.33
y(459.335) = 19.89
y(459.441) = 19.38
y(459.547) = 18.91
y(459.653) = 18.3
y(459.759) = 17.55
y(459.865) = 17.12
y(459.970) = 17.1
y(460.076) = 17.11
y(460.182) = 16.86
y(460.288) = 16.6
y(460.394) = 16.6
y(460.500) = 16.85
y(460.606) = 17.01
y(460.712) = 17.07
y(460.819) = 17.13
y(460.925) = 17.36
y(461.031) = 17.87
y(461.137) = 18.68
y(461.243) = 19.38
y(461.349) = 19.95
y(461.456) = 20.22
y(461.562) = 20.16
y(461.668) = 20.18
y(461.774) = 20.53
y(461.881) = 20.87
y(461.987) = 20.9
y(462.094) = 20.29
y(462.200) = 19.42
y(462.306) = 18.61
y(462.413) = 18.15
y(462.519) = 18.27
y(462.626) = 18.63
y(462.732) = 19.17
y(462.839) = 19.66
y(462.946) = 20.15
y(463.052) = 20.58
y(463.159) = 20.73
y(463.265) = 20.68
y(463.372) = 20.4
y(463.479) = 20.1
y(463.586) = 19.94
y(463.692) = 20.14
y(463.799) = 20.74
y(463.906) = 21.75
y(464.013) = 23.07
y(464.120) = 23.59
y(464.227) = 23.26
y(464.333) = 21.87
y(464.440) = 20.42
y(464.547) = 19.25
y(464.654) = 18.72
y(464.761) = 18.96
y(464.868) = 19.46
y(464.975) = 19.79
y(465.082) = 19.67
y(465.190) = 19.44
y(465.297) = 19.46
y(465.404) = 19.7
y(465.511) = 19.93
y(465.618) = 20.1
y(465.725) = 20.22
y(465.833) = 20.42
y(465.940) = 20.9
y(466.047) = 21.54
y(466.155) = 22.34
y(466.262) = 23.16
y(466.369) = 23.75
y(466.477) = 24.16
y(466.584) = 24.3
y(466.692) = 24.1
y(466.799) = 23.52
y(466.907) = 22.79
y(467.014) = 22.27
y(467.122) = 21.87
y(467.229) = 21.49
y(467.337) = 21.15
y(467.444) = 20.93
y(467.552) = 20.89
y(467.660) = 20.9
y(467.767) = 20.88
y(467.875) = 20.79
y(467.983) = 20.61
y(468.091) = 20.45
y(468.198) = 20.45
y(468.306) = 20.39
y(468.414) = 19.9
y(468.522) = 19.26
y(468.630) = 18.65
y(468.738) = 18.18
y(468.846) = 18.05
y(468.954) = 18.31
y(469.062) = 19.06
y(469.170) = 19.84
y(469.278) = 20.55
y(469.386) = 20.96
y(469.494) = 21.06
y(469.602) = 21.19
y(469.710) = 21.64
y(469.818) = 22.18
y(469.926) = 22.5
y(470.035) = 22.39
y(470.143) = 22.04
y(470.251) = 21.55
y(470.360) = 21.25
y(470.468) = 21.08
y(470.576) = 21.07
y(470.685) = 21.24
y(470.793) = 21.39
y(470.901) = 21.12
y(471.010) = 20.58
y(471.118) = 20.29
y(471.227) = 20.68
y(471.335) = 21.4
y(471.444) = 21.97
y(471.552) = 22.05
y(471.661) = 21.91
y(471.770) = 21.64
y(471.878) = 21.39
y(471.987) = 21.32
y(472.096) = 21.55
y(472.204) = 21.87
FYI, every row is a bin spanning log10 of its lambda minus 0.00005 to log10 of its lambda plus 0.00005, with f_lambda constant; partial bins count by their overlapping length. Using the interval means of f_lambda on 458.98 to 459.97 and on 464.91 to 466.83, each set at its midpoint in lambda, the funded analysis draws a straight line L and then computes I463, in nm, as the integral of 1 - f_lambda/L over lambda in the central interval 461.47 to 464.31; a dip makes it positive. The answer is -0.01 nm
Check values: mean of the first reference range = 19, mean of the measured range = 20.4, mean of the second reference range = 21.4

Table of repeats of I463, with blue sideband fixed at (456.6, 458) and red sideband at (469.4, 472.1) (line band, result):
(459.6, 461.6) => 0.26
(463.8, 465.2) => 0.01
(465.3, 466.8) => -0.06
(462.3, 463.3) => 0.06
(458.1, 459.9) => 0.08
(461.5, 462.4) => 0.03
